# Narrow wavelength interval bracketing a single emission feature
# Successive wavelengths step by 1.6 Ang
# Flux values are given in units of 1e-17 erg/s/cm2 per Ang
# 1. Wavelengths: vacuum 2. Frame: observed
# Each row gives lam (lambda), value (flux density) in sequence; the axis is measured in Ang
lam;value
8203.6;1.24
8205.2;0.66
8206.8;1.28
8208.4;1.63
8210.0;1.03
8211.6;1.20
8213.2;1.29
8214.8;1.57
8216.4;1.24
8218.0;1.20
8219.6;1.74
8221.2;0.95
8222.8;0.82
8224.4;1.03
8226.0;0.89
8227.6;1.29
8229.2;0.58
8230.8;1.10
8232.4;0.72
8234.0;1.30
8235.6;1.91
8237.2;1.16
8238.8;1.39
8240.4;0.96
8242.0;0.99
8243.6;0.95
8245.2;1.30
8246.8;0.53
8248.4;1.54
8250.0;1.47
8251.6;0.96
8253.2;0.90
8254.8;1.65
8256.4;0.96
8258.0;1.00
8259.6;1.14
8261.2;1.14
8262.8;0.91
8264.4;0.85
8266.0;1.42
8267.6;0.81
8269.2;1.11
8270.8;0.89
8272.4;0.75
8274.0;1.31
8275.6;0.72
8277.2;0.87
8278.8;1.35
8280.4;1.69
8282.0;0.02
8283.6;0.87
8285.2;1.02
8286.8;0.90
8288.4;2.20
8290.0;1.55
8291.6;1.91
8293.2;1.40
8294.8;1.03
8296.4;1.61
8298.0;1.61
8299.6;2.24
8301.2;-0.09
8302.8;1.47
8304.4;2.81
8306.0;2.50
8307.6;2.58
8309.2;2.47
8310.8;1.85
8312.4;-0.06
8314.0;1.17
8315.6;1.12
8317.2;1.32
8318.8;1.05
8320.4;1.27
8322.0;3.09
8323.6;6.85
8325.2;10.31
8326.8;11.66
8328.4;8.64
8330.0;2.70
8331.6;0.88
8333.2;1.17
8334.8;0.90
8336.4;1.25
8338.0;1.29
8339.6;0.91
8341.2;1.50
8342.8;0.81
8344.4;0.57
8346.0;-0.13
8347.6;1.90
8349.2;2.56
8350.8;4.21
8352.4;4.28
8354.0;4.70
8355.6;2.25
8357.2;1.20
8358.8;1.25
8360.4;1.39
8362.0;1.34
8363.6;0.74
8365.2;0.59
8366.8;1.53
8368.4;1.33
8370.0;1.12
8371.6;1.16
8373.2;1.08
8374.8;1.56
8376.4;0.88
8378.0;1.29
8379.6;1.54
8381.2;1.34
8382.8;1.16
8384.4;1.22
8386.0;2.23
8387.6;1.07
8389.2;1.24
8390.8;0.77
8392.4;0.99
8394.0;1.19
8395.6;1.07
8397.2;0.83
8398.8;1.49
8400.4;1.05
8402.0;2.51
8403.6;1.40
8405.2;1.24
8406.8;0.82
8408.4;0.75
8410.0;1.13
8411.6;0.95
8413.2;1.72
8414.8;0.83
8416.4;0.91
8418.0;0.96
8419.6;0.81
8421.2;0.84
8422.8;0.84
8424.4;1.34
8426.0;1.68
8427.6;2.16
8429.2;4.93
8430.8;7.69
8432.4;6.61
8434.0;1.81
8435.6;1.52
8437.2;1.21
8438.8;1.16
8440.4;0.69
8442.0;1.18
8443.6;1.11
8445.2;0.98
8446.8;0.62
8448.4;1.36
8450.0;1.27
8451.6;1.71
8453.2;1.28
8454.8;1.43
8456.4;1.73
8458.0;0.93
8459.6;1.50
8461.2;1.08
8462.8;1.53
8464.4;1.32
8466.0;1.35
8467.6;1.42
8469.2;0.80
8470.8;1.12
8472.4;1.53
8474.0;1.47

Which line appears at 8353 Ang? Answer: [N II]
